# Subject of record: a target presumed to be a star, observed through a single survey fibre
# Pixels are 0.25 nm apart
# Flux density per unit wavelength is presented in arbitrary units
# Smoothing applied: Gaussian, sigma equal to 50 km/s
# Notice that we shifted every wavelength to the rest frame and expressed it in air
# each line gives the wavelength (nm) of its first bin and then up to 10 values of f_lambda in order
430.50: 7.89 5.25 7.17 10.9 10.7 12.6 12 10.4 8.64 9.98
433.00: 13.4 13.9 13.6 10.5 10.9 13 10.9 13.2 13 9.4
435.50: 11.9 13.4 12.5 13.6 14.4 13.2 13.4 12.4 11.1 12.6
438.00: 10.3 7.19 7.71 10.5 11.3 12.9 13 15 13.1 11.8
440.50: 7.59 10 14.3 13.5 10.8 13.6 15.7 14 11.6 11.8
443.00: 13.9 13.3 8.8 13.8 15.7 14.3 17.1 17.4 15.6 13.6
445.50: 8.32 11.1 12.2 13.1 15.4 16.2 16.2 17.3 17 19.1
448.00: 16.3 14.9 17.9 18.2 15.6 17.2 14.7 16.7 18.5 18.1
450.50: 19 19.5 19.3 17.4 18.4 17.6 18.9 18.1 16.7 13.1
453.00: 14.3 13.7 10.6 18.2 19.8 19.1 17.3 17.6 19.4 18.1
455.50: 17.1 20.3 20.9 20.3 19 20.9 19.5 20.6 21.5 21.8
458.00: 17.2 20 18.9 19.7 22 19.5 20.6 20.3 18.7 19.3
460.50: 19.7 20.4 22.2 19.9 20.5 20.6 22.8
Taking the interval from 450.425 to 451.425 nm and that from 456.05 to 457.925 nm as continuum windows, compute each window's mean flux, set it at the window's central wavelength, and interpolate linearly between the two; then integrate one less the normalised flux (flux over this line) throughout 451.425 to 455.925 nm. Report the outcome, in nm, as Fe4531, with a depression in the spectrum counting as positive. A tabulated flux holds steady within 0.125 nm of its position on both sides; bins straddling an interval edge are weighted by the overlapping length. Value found 0.55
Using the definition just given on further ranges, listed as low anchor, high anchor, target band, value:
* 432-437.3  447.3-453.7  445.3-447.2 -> 0.271 nm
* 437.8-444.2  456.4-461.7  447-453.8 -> -0.287 nm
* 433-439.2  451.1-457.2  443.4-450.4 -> 0.023 nm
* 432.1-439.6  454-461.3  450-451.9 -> -0.134 nm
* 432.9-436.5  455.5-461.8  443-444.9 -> 0.134 nm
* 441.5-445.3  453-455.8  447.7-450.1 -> -0.199 nm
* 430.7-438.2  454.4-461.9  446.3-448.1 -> -0.068 nm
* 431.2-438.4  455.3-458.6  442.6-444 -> 0.215 nm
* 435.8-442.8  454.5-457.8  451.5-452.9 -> 0.069 nm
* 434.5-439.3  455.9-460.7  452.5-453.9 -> 0.289 nm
